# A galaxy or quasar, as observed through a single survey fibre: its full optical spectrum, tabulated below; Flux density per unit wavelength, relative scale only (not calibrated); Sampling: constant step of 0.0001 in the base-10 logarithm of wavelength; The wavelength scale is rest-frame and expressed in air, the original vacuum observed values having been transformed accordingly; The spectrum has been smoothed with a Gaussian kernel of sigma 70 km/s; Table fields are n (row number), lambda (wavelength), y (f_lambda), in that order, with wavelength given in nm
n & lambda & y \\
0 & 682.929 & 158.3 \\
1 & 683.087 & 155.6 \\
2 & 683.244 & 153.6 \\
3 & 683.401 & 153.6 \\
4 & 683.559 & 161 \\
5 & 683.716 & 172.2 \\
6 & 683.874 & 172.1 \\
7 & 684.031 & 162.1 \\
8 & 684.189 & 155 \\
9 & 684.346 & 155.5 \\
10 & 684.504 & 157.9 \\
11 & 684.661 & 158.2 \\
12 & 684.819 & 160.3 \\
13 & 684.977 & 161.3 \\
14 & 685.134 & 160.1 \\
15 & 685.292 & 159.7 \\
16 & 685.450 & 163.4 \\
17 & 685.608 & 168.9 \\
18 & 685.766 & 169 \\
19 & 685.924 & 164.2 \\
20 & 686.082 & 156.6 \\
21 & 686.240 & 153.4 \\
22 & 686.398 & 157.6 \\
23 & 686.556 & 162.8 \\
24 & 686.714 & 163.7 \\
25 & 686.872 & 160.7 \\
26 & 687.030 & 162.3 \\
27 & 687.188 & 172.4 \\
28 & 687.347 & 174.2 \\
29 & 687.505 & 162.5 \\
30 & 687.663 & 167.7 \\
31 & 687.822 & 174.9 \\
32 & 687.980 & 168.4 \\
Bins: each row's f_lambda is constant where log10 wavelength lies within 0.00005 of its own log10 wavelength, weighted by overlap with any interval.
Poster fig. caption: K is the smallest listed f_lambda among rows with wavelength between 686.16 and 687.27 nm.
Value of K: 153.4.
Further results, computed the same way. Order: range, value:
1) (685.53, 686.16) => 156.6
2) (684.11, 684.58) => 155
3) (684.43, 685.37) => 157.9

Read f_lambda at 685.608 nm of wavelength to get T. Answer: 168.9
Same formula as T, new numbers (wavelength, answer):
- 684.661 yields 158.2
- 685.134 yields 160.1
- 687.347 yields 174.2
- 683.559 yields 161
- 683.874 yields 172.1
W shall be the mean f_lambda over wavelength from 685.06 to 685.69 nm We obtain 163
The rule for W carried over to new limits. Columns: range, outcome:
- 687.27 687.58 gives 169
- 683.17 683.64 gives 156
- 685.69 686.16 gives 163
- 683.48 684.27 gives 164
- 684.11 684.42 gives 155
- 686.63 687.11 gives 162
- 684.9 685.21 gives 161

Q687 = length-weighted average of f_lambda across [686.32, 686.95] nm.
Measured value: 161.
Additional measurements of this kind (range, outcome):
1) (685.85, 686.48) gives 158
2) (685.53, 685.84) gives 169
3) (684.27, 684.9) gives 158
